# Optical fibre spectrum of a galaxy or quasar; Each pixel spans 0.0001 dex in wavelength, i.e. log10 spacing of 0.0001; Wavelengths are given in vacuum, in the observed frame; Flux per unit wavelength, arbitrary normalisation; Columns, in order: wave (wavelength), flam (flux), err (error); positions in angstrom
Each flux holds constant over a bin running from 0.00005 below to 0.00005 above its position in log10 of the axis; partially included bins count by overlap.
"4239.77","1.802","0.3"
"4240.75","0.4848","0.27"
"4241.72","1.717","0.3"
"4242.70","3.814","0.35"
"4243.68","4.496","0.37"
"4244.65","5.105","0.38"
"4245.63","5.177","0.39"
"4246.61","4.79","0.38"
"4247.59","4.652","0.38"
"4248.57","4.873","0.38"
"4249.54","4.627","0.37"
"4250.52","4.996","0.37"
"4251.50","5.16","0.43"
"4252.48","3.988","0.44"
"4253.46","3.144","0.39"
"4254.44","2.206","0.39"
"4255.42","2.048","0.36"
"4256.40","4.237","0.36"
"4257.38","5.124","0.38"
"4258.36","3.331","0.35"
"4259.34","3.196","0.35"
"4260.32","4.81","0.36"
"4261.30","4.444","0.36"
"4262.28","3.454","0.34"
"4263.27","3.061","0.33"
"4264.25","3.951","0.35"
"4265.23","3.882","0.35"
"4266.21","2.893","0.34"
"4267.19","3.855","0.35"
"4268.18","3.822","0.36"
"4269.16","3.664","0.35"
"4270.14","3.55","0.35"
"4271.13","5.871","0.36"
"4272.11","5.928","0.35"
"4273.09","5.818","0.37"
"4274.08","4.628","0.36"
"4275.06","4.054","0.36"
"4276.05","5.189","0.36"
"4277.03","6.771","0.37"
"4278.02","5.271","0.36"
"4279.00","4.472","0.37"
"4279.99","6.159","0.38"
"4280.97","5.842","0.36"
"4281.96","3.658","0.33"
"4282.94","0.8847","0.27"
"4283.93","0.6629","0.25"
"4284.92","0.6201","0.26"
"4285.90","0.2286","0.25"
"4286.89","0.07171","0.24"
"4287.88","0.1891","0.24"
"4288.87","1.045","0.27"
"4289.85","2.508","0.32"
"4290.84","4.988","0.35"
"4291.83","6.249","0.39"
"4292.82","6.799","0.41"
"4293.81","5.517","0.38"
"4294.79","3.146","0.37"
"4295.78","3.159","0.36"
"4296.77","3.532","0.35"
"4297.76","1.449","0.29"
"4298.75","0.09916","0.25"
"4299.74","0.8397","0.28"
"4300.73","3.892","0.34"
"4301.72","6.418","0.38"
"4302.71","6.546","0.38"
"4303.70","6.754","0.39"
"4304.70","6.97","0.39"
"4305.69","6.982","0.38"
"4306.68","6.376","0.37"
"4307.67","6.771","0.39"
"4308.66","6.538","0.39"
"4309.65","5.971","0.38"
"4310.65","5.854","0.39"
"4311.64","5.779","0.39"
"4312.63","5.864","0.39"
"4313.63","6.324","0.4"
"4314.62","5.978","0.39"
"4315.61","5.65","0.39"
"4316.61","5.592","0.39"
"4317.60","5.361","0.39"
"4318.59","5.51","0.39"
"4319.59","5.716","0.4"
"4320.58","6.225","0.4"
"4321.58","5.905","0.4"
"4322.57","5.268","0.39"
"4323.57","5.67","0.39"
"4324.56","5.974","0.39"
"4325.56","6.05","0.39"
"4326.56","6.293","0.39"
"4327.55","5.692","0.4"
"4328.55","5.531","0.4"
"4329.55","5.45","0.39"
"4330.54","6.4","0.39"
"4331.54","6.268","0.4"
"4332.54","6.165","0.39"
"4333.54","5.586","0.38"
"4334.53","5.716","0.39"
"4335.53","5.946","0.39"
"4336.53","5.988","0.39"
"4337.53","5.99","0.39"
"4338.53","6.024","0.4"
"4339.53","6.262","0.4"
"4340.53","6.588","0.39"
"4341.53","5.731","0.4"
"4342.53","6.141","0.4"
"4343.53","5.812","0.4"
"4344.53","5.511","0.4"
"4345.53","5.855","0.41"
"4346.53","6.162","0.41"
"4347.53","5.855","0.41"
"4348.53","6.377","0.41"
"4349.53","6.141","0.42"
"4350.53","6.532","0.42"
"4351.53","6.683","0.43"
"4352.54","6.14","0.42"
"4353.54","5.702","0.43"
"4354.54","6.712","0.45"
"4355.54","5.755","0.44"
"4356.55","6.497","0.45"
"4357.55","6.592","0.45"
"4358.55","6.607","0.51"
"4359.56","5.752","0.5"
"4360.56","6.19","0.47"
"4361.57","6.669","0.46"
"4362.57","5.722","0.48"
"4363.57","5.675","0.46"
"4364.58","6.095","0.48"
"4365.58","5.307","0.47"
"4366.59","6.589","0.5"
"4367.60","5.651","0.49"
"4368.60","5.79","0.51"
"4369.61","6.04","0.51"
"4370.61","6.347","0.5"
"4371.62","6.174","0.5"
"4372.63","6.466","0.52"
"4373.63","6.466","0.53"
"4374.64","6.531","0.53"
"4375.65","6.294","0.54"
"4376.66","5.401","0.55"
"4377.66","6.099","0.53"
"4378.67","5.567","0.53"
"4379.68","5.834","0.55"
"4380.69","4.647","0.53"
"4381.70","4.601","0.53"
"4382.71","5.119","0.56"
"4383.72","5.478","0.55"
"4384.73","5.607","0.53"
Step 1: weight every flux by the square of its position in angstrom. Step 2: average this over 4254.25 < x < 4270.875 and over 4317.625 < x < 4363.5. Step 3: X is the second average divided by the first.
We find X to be 1.70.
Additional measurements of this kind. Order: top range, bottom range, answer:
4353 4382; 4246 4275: 1.52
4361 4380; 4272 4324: 1.36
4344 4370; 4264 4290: 1.79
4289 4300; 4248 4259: 0.89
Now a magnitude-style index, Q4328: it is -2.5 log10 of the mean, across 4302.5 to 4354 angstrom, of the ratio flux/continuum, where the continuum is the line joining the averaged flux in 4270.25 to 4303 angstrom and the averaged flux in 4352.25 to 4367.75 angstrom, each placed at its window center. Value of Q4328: -0.20 mag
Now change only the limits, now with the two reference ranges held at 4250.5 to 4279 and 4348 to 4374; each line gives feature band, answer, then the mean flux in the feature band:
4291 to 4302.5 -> 0.25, 3.84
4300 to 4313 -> -0.20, 6.12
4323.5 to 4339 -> -0.07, 5.93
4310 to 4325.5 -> -0.10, 5.79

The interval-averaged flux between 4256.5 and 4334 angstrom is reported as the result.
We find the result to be 4.64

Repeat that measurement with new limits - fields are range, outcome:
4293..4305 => 4.05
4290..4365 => 5.7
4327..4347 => 5.94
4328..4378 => 6.08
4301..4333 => 6.04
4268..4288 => 3.74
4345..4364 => 6.19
